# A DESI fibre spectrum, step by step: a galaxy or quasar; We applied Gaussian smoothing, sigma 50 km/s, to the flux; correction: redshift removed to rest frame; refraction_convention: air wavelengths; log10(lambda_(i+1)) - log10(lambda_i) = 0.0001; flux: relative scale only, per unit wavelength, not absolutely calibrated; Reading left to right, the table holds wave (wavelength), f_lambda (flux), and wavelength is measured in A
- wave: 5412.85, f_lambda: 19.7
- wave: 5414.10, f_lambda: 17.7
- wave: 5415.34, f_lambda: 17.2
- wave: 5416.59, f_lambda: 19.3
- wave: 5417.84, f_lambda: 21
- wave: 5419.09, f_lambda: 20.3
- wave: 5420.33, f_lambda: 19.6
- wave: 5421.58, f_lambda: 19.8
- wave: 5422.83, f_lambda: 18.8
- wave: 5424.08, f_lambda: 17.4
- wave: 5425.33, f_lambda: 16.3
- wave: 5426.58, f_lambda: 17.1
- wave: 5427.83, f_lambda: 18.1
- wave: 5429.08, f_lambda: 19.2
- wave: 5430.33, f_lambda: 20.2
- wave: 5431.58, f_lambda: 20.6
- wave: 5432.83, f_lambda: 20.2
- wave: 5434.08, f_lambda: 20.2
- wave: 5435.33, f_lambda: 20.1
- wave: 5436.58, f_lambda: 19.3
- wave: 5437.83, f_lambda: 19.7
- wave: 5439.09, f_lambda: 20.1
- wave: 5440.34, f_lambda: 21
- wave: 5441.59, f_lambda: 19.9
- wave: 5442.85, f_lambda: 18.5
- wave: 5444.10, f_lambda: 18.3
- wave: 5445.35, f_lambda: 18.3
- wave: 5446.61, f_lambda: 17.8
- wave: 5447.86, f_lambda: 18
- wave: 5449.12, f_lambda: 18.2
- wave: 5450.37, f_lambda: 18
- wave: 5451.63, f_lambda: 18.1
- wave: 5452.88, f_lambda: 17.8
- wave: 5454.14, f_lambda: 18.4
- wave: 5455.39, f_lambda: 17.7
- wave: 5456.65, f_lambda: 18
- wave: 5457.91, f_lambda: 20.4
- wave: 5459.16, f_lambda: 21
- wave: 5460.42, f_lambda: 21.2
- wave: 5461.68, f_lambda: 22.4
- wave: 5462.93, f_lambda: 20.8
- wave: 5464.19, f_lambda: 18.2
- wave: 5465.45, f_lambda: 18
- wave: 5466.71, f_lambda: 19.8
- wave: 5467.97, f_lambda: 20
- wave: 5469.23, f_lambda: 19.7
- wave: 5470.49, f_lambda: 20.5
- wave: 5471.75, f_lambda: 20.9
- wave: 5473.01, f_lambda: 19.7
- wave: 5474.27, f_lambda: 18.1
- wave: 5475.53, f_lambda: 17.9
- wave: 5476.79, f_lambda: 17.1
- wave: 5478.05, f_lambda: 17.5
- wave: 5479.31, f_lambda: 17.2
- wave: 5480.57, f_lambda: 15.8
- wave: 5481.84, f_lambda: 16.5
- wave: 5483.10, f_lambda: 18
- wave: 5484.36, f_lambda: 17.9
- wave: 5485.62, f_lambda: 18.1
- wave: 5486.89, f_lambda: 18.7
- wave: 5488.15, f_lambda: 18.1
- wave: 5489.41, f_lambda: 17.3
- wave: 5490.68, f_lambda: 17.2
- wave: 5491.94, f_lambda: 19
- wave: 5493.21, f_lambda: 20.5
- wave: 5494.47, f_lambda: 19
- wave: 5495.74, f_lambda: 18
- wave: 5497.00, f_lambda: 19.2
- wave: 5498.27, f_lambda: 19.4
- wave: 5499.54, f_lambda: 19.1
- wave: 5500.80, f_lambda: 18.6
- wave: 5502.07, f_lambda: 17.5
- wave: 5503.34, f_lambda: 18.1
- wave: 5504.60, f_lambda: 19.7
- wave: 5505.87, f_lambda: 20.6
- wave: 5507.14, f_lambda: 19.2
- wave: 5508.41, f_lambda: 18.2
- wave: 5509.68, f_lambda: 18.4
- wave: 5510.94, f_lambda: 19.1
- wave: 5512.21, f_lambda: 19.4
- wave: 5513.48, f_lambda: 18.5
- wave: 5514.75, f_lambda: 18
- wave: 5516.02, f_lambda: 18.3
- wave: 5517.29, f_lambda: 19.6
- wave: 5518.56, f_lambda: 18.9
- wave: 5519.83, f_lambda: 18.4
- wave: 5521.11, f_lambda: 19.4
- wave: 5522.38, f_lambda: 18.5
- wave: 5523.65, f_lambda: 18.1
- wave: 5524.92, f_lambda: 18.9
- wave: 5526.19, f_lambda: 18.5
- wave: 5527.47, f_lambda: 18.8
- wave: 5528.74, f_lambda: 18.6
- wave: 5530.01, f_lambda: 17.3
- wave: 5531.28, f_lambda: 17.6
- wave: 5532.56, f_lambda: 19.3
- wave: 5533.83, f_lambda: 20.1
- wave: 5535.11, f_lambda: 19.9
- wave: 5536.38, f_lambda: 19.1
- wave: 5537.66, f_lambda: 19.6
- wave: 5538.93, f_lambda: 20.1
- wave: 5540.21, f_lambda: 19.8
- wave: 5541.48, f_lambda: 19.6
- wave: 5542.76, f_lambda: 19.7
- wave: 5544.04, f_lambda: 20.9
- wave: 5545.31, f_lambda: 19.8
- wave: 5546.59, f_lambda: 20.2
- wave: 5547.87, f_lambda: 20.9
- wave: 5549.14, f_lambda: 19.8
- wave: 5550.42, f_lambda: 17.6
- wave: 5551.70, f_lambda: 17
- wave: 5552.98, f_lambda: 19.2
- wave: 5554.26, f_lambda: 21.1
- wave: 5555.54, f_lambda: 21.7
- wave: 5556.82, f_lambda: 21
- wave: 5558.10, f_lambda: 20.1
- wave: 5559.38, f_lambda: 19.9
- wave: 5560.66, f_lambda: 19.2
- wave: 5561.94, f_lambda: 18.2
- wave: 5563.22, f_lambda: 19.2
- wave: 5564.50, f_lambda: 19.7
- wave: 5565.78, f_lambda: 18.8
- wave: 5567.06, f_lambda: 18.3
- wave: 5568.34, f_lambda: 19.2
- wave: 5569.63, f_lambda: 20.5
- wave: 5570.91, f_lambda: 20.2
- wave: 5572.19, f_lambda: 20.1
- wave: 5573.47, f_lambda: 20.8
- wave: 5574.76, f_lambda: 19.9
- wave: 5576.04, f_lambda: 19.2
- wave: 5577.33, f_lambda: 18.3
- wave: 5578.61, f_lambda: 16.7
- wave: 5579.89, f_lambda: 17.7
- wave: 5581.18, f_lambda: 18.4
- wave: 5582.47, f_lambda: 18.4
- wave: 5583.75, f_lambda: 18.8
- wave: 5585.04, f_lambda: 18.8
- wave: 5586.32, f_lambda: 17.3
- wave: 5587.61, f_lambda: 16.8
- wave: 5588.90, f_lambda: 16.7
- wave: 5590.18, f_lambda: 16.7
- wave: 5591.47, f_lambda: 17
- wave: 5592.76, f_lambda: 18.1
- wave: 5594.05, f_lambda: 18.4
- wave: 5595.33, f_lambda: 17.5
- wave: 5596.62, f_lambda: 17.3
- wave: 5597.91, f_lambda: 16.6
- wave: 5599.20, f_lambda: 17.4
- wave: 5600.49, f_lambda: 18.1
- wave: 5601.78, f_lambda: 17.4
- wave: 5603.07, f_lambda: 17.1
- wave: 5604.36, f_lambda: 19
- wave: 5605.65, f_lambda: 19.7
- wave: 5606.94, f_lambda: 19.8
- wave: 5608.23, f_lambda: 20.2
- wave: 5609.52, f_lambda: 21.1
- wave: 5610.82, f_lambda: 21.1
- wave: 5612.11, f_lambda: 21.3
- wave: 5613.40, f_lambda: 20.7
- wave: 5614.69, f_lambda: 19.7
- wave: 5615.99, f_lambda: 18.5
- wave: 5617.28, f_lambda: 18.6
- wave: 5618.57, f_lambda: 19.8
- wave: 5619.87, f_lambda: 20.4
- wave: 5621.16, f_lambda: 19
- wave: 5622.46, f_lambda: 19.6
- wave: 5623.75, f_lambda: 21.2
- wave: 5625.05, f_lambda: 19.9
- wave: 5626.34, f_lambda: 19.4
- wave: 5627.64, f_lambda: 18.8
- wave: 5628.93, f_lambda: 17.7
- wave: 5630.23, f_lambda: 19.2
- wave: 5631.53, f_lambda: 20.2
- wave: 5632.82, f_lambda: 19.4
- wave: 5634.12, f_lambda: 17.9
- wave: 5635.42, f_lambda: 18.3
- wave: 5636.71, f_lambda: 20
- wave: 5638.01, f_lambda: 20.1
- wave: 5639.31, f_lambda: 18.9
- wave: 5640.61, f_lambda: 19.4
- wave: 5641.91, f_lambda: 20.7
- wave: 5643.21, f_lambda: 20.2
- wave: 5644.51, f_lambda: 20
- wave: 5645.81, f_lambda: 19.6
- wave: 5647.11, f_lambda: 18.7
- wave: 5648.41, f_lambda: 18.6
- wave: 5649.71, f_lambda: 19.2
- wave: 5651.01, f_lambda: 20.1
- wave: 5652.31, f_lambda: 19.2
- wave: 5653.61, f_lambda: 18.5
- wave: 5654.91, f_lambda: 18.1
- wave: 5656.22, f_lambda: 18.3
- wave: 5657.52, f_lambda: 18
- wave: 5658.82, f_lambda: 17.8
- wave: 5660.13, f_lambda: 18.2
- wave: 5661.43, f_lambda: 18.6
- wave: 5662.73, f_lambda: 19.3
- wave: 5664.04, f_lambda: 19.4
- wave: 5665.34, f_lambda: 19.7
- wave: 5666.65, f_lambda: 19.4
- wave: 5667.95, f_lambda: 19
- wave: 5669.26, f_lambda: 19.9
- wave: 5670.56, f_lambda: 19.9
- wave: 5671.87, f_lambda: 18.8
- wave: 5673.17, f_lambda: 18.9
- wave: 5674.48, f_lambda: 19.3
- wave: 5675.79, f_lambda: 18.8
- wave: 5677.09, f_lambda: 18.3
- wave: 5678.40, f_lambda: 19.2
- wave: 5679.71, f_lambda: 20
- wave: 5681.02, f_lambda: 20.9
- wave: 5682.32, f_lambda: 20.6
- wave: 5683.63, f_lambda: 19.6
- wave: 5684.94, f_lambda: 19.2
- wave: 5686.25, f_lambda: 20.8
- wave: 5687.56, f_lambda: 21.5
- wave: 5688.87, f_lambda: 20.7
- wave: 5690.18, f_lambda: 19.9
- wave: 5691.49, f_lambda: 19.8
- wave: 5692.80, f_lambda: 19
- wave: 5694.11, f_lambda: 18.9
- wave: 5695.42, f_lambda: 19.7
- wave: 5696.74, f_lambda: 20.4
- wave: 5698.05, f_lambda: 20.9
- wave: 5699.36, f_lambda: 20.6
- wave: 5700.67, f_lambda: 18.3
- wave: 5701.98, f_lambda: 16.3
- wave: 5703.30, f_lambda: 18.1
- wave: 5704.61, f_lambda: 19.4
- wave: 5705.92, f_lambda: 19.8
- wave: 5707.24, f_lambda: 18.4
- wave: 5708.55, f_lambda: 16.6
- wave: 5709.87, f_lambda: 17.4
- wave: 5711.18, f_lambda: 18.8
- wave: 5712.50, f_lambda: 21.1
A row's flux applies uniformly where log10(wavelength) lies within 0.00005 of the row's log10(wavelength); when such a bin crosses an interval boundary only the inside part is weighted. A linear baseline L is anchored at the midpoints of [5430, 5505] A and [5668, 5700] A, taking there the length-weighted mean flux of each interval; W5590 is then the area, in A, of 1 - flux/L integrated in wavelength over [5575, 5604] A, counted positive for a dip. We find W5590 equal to 2.5 A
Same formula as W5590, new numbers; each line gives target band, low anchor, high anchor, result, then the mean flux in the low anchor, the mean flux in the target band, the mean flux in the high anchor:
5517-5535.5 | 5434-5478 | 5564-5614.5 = 0.2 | 19.2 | 18.8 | 18.7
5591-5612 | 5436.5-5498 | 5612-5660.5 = 0.7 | 18.8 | 18.6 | 19.3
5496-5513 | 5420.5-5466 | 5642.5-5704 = 0.2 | 19.1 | 18.9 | 19.3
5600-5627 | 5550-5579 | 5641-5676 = -0.5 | 19.4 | 19.6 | 19.1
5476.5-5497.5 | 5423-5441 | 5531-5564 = 1.6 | 19.2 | 18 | 19.7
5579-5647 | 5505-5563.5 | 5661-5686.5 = 1.6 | 19.2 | 18.9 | 19.5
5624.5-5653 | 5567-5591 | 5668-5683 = -0.3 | 18.6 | 19.3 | 19.5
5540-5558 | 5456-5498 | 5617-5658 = -0.8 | 18.8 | 19.9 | 19.3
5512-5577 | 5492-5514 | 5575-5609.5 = -2.8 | 19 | 19.3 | 18.1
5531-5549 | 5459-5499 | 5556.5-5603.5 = -1.2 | 18.8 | 19.8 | 18.5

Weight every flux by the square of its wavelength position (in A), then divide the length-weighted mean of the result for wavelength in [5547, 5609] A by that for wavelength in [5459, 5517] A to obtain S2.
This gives 1.03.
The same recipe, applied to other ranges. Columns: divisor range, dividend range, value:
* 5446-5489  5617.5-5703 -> 1.11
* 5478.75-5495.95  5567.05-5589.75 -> 1.07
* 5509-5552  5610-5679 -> 1.05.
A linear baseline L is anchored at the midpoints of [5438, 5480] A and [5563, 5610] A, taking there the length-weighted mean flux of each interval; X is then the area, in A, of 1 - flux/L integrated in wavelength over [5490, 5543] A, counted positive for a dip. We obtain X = -0.3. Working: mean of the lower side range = 19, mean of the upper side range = 18.5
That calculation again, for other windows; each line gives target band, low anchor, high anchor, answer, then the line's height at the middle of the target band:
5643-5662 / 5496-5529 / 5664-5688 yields 0.7 A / 19.5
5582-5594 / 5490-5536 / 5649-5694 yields 0.9 A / 19.1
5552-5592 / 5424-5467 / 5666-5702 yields 0.9 A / 19.4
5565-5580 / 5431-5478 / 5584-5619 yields -0.4 A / 18.7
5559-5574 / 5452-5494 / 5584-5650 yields -0.5 A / 18.9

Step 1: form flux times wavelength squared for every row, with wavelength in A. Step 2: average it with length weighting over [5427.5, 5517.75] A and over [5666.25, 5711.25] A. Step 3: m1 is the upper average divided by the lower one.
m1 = 1.1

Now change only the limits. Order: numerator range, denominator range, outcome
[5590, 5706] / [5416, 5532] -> 1.09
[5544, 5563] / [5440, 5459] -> 1.10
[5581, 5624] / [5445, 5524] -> 1.04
